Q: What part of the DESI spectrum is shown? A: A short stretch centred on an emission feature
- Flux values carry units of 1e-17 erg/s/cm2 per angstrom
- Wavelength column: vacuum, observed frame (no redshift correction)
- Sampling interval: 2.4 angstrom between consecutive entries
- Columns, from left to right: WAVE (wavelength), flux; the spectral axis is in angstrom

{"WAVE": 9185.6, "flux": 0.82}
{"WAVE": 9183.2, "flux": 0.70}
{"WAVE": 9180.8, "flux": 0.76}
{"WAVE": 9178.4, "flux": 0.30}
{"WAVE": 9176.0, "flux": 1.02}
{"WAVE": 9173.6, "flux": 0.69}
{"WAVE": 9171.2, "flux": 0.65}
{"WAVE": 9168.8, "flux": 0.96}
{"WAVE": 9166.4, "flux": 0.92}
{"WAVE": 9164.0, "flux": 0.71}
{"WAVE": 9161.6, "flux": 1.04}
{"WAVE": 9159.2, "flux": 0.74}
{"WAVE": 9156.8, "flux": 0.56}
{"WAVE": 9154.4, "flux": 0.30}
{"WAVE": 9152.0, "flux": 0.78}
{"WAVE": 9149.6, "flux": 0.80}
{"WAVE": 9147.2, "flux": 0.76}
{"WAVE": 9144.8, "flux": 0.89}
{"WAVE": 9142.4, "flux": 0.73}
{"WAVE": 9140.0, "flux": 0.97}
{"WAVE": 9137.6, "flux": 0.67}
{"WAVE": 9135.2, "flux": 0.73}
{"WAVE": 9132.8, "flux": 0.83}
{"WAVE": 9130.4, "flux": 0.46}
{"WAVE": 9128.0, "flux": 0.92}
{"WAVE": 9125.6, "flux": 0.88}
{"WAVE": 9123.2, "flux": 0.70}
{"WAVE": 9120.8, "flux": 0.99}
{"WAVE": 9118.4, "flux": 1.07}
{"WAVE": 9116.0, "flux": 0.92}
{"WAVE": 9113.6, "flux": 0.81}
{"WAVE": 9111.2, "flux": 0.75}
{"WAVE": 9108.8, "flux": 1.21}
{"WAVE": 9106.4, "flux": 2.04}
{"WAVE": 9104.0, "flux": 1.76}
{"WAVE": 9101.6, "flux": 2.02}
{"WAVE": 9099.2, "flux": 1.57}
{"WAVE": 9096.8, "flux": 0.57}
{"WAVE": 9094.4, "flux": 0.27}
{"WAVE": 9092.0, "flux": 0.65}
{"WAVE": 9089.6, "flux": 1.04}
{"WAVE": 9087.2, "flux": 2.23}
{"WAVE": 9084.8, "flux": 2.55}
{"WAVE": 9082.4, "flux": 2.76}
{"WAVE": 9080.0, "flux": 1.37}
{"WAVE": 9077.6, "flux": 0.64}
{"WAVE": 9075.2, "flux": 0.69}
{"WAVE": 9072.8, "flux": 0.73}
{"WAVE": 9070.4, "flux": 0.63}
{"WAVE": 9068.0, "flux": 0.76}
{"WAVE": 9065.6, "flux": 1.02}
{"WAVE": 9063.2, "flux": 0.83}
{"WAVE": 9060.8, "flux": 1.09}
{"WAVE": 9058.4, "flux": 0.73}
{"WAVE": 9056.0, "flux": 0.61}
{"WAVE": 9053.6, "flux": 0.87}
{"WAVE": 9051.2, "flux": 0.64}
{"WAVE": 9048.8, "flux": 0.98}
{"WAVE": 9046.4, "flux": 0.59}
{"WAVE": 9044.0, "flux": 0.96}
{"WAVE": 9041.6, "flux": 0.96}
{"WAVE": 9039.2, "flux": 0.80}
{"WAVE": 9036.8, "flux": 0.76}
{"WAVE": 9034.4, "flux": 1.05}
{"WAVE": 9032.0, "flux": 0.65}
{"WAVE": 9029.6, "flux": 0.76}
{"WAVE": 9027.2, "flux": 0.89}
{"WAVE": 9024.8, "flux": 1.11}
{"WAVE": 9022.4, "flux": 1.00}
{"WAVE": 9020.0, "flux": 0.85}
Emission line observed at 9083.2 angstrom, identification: [S II]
